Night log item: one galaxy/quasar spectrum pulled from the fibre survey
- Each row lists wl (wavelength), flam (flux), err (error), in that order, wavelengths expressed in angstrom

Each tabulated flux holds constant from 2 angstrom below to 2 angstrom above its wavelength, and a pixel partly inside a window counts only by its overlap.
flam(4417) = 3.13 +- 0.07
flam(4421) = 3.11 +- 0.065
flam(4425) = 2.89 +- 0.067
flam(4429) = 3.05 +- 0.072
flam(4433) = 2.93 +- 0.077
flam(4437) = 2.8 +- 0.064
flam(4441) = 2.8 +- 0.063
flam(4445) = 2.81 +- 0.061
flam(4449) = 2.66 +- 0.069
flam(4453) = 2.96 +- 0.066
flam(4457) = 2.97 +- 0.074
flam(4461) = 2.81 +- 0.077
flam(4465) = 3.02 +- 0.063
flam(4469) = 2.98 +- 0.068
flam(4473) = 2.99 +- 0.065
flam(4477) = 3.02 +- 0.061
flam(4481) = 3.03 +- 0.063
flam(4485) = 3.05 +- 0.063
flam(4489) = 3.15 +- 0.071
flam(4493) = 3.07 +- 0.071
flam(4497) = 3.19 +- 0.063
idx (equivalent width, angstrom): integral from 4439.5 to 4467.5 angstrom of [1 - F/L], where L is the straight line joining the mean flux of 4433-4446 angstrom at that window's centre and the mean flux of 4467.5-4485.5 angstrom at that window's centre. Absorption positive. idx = 0.3 angstrom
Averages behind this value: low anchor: 2.82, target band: 2.86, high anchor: 3.01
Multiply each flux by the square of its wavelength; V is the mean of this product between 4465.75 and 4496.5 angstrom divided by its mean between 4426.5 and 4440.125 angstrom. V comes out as 1.07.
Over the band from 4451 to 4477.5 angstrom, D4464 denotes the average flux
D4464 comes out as 2.96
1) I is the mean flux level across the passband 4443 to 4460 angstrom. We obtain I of 2.85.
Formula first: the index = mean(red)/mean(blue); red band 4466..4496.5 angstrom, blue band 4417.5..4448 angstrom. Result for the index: 1.05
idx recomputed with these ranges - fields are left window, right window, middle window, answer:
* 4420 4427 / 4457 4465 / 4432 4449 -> 0.8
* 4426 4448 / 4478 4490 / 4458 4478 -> 0.2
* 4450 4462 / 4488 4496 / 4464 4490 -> 0.0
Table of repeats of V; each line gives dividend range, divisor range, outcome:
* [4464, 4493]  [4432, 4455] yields 1.09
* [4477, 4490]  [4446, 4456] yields 1.10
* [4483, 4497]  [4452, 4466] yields 1.07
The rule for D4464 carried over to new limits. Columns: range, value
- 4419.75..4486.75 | 2.93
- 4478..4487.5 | 3.04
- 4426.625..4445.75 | 2.88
